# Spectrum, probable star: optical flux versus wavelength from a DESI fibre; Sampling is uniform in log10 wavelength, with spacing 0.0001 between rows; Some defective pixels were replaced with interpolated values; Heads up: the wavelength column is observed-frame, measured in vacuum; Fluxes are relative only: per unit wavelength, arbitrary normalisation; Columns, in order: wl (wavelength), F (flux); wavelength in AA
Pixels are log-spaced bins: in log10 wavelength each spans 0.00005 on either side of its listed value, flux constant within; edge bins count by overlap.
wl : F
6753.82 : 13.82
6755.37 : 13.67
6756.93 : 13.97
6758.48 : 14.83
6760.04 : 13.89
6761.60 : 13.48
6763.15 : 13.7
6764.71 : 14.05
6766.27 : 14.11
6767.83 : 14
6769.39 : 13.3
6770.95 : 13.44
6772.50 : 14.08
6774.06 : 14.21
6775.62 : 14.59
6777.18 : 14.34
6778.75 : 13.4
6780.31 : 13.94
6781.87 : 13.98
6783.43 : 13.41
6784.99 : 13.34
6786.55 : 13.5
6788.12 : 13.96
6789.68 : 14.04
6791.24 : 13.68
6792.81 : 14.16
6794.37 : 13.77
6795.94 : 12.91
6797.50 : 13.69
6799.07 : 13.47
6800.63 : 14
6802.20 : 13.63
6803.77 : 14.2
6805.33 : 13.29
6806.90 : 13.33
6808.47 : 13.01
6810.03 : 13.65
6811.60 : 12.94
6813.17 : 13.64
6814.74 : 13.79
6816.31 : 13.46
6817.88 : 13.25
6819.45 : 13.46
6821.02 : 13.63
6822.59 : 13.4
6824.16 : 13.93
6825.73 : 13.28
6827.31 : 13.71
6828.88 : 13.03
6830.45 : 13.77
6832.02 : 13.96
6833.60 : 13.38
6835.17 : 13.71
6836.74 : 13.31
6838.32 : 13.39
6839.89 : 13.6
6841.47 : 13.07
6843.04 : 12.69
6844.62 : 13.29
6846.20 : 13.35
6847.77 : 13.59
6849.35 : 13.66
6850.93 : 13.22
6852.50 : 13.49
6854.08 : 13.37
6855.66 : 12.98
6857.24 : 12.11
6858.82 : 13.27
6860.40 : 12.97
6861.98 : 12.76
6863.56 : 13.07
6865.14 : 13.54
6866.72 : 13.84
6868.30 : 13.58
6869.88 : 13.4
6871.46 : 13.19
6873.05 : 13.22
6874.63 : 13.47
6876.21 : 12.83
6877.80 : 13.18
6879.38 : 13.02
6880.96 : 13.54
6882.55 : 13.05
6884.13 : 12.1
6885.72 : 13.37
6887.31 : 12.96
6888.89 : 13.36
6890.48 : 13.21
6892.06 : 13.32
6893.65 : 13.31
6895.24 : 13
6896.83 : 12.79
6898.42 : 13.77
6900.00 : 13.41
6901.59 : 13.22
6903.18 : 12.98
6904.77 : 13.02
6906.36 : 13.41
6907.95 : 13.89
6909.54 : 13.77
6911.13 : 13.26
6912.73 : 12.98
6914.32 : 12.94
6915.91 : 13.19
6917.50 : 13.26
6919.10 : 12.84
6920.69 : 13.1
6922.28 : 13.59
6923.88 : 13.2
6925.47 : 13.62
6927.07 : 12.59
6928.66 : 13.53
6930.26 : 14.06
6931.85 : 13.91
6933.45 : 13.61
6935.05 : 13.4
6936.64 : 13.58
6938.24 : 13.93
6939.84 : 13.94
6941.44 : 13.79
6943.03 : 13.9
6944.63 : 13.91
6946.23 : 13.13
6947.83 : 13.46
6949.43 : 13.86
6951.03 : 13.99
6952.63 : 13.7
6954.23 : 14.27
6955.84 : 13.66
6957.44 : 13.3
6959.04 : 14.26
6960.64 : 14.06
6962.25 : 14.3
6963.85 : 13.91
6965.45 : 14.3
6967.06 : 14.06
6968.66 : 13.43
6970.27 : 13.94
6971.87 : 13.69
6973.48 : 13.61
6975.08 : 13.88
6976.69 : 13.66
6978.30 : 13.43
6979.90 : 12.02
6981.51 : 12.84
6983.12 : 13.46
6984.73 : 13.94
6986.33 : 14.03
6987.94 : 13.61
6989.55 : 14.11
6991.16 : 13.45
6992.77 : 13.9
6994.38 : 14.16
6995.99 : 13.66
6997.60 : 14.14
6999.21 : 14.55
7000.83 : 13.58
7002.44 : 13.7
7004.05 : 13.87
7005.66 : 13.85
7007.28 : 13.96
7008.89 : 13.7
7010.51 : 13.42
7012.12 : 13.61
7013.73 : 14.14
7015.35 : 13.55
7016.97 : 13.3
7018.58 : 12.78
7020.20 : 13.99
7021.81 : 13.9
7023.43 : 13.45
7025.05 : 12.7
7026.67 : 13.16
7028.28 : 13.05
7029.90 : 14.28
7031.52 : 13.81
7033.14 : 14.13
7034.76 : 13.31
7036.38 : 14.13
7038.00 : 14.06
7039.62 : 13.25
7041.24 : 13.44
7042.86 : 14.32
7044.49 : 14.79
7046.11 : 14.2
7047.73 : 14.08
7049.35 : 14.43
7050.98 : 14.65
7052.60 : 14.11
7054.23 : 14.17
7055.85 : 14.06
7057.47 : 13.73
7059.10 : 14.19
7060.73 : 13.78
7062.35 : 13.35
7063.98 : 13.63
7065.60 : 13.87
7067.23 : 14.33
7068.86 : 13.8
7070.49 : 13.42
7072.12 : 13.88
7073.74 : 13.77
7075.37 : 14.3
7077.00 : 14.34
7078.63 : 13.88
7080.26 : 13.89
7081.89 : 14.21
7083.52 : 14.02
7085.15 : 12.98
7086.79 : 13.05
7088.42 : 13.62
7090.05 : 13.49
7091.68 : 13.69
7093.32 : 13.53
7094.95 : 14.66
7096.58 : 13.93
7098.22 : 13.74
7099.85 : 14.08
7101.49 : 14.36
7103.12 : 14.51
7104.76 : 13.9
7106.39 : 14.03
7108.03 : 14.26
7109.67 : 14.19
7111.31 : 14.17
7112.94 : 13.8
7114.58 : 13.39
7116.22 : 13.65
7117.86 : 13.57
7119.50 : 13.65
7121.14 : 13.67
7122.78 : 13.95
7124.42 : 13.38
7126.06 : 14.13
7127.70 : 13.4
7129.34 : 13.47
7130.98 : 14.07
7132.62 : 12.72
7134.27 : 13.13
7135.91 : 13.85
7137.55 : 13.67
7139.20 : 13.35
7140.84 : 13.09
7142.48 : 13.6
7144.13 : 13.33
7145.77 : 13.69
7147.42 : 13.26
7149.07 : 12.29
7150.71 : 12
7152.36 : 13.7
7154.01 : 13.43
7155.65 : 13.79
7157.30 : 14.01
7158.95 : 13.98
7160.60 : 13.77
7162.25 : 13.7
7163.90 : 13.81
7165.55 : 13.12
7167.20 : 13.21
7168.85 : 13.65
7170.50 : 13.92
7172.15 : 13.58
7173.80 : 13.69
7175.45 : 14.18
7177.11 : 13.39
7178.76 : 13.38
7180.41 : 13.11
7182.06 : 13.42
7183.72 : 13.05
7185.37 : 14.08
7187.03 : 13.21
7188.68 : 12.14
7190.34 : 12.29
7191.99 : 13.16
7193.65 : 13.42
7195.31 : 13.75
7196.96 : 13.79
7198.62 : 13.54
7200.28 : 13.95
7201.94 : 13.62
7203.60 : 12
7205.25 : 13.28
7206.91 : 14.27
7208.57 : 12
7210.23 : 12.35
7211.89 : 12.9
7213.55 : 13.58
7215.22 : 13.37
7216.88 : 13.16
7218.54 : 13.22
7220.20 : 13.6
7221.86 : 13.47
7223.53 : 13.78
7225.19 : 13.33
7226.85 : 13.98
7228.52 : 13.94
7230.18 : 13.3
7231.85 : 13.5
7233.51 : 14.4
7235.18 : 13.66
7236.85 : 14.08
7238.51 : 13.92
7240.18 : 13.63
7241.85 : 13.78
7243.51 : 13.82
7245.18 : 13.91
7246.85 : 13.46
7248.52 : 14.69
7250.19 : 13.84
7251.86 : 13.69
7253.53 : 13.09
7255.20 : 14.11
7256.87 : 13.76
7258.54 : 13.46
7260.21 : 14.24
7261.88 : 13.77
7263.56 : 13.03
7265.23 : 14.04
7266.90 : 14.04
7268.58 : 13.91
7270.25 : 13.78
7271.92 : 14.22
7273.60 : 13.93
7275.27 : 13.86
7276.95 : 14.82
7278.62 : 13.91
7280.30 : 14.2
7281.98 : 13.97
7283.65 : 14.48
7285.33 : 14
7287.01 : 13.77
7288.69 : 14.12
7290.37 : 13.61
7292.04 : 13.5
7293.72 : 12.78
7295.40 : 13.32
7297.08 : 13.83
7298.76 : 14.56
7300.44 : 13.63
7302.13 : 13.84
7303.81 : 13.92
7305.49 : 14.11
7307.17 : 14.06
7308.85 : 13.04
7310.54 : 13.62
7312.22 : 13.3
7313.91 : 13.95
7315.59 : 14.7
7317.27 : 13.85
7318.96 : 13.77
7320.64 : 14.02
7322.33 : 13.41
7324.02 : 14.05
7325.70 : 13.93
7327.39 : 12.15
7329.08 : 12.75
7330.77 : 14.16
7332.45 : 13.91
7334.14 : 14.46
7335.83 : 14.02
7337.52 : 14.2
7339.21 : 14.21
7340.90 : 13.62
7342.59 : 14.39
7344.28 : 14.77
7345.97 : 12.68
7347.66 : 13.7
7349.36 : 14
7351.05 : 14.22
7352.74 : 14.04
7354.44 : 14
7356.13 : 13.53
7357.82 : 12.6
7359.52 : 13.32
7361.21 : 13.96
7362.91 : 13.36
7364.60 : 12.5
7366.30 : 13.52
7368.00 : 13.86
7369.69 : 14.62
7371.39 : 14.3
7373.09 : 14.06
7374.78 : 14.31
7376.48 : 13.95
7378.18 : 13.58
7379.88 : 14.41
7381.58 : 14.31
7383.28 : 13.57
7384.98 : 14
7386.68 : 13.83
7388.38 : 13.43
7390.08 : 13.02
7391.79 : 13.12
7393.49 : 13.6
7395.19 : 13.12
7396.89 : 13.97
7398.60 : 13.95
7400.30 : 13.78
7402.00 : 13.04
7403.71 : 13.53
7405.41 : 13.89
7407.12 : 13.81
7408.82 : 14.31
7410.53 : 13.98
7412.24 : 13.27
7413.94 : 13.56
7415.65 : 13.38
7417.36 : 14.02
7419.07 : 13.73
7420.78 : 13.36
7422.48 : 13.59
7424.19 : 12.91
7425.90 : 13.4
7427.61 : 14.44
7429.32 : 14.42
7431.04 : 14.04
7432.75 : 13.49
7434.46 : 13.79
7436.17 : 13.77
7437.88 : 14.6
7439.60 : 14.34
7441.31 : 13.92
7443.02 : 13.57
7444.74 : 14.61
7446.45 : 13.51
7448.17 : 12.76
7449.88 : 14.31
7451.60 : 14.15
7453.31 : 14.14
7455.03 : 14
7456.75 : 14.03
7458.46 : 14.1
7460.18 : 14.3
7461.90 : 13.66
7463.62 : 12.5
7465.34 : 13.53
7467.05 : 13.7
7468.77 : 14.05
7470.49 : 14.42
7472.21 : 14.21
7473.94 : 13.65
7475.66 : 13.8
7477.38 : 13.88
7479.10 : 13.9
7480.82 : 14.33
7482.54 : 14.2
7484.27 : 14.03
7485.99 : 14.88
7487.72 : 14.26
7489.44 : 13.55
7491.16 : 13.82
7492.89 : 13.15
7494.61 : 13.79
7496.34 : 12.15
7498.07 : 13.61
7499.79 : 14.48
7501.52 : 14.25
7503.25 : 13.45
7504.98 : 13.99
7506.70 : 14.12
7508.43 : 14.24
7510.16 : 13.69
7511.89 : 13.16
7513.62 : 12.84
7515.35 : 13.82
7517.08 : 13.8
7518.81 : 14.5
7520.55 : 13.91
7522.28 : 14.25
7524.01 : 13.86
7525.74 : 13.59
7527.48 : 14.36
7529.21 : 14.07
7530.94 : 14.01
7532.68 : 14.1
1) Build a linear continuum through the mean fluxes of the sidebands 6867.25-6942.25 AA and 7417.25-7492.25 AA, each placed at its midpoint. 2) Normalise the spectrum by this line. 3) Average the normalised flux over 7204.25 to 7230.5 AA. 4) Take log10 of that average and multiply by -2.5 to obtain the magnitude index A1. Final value 0.02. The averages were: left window 13.3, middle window 13.3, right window 13.9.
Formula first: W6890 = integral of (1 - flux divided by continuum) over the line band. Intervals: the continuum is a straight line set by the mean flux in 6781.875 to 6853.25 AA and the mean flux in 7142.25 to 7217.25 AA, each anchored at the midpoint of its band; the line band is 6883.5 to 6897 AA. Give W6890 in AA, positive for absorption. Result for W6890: 0.4 AA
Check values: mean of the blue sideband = 13.5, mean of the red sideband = 13.3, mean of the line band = 13.1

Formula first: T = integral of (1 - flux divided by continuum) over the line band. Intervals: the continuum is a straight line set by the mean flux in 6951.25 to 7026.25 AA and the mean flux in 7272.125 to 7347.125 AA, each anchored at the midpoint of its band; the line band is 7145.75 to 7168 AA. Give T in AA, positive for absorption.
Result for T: 0.6 AA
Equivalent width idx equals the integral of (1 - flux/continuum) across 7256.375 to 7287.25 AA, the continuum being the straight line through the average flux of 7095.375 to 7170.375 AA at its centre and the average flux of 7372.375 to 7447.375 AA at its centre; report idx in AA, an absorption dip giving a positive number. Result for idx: -0.6 AA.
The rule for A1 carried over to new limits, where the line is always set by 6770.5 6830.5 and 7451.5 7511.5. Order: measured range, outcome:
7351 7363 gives 0.018 mag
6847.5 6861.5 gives 0.041 mag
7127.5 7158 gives 0.032 mag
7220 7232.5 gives 0.014 mag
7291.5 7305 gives 0.011 mag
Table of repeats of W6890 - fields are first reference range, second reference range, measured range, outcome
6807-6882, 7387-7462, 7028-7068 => -1.45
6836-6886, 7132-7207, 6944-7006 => -2.28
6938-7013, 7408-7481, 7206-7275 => 0.74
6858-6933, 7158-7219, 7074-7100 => -1.00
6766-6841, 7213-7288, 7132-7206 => 2.14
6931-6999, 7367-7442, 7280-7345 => -0.23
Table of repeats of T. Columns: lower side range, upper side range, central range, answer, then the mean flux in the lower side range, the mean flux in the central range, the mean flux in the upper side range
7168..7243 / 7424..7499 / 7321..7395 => -0.3 AA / 13.4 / 13.7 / 13.9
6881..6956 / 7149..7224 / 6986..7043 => -1.4 AA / 13.4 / 13.7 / 13.4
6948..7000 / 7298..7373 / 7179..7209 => 1.2 AA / 13.8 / 13.2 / 13.8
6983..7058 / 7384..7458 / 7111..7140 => 0.4 AA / 13.8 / 13.6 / 13.8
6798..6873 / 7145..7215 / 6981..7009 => -0.9 AA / 13.4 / 13.8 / 13.3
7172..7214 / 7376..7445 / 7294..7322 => -0.6 AA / 13.3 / 13.8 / 13.8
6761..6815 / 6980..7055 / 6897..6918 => 0.7 AA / 13.7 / 13.3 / 13.8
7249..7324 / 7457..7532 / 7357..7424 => 0.9 AA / 13.8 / 13.7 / 13.9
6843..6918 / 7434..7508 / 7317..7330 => 0.2 AA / 13.2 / 13.5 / 13.9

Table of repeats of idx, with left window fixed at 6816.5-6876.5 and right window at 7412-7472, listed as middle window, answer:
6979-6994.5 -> -0.08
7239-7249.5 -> -0.17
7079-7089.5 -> -0.08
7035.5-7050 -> -0.61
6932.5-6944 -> -0.28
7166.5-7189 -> 0.25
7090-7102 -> -0.36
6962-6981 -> -0.30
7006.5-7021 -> -0.14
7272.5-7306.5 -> -0.53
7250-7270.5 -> -0.11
